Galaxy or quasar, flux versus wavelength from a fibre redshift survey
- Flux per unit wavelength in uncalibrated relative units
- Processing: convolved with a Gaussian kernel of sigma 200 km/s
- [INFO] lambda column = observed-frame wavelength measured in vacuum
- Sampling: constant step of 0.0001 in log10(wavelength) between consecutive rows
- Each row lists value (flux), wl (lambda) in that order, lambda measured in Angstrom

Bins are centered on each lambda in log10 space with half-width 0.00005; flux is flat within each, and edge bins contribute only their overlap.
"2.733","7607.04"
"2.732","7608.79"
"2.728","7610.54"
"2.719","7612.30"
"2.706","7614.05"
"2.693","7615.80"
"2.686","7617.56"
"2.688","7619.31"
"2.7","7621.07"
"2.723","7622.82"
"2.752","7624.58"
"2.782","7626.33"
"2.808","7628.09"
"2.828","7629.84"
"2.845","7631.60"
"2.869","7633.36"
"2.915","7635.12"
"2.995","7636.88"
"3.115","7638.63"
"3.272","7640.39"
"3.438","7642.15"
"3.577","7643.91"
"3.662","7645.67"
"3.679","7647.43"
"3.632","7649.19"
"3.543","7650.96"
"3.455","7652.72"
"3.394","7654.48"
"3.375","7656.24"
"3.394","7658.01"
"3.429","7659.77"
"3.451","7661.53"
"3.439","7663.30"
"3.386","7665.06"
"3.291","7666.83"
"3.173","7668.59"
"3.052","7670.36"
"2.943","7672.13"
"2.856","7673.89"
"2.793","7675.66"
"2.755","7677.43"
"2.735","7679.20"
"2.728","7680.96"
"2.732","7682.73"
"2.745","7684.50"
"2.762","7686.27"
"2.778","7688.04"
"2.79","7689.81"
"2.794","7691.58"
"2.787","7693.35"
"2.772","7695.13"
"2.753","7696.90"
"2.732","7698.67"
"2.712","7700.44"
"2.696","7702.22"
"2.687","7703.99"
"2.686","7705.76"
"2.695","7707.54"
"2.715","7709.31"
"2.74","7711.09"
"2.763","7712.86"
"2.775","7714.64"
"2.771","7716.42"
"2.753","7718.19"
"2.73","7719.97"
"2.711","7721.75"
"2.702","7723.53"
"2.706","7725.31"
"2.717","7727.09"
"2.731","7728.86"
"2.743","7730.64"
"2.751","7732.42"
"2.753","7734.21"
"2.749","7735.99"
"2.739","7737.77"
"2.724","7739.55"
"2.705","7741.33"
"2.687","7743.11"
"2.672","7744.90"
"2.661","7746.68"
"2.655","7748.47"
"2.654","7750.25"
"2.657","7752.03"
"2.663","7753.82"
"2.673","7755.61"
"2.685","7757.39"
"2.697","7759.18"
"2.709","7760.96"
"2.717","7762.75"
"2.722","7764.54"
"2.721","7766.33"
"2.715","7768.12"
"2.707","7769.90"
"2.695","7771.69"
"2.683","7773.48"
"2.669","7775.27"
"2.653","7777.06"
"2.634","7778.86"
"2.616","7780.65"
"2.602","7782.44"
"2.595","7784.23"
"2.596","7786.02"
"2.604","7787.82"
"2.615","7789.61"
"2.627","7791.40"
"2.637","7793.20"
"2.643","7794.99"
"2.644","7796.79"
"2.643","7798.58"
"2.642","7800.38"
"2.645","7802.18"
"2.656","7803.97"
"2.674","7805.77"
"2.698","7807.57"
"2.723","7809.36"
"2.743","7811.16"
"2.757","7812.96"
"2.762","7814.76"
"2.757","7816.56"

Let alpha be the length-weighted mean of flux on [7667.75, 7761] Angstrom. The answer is 2.75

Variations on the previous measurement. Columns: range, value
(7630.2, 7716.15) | 3.02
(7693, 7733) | 2.73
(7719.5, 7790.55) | 2.69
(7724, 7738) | 2.74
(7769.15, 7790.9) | 2.64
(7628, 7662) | 3.29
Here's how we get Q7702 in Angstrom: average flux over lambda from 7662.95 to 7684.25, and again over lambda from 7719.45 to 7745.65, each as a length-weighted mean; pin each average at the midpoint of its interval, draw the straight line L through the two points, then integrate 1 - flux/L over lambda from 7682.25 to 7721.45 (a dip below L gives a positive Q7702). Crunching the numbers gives 1.48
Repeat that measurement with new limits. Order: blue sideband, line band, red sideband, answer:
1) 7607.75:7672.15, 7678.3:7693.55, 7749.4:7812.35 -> 1.0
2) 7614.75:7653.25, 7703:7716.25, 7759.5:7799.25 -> 0.6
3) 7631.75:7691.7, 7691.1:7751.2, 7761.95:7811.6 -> 3.9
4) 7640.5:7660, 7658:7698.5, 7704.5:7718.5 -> 2.5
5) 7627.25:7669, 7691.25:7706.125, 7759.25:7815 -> 1.6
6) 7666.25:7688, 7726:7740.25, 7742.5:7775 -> 0.0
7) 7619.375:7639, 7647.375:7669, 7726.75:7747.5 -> -4.8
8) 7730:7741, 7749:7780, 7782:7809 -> 0.1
